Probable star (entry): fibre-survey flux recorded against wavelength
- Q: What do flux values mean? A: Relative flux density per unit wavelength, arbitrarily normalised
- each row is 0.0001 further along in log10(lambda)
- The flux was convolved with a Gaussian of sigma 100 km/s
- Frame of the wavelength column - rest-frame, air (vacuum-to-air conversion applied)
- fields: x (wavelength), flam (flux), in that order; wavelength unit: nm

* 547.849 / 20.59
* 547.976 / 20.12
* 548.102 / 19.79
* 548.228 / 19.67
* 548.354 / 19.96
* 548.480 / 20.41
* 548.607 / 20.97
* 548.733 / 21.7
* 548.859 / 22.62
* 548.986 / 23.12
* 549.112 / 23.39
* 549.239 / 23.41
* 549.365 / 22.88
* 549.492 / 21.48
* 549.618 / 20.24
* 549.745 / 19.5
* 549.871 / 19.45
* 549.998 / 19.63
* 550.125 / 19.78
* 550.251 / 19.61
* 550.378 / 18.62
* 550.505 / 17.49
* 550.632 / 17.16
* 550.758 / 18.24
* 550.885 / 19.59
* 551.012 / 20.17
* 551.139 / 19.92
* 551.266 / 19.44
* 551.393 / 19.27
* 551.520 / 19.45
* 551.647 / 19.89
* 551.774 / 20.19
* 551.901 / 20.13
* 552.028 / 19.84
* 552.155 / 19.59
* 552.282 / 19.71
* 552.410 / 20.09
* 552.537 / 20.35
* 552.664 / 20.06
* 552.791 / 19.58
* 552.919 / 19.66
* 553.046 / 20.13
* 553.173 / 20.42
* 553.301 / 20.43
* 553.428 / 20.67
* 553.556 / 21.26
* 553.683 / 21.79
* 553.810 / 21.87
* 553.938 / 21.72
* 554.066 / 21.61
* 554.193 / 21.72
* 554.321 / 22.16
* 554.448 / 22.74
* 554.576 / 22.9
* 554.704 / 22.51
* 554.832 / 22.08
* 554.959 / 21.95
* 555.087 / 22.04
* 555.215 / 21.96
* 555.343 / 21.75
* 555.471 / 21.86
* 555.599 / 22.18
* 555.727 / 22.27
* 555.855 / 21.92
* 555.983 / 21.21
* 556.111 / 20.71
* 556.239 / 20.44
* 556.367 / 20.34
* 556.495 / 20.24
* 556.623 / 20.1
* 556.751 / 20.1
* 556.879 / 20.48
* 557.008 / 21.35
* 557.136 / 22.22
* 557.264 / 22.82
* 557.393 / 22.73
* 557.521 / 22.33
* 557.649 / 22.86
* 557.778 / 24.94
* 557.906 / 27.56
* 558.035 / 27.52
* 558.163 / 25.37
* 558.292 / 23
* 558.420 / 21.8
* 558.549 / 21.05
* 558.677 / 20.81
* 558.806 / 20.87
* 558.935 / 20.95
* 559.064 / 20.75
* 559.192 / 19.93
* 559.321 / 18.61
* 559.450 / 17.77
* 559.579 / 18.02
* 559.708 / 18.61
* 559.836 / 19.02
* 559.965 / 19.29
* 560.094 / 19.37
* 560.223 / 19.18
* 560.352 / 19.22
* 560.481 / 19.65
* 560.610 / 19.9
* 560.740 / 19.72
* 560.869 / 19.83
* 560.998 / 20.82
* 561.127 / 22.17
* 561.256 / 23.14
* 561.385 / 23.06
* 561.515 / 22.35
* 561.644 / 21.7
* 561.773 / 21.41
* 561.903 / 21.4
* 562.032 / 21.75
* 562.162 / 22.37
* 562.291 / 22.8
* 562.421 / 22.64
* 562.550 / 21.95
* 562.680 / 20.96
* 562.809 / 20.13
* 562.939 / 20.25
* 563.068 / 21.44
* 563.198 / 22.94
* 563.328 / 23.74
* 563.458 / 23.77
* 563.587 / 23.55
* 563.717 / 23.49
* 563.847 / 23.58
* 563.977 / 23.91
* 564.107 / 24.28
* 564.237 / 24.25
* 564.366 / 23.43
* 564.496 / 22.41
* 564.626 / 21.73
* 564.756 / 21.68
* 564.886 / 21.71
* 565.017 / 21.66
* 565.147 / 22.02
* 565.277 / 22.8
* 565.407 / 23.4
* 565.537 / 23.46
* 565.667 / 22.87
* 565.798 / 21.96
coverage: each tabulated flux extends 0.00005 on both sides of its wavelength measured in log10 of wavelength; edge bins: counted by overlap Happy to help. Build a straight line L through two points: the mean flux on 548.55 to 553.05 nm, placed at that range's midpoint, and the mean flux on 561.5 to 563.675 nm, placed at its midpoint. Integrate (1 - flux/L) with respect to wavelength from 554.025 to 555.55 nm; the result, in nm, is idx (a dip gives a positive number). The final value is -0.09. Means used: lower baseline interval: 20.2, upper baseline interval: 22.1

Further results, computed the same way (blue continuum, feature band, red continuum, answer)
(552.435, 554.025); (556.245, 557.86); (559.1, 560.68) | -0.162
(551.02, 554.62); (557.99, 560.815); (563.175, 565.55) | 0.198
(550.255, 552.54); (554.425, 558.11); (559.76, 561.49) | -0.428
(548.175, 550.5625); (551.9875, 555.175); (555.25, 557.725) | 0.014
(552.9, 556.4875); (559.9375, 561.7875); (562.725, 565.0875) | 0.128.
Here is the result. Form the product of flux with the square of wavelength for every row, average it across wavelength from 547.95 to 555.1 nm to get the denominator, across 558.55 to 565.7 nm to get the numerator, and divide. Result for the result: 1.1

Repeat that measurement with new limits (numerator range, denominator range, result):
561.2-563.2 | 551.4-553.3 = 1.14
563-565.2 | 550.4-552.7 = 1.23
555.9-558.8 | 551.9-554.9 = 1.08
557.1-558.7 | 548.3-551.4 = 1.19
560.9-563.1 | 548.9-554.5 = 1.11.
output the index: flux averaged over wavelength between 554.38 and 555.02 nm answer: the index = 22.5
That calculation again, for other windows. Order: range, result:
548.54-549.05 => 22.1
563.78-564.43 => 23.9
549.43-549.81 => 20.4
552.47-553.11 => 20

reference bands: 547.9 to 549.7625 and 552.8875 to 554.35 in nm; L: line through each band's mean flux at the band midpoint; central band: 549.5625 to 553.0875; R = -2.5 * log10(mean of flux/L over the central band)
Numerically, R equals 0.09 mag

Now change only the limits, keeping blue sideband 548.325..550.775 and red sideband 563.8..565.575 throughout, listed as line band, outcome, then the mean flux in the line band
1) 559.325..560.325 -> 0.18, 18.8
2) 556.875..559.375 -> -0.03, 22.5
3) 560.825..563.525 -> 0.03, 22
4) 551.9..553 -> 0.06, 19.9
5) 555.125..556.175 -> -0.01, 21.7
